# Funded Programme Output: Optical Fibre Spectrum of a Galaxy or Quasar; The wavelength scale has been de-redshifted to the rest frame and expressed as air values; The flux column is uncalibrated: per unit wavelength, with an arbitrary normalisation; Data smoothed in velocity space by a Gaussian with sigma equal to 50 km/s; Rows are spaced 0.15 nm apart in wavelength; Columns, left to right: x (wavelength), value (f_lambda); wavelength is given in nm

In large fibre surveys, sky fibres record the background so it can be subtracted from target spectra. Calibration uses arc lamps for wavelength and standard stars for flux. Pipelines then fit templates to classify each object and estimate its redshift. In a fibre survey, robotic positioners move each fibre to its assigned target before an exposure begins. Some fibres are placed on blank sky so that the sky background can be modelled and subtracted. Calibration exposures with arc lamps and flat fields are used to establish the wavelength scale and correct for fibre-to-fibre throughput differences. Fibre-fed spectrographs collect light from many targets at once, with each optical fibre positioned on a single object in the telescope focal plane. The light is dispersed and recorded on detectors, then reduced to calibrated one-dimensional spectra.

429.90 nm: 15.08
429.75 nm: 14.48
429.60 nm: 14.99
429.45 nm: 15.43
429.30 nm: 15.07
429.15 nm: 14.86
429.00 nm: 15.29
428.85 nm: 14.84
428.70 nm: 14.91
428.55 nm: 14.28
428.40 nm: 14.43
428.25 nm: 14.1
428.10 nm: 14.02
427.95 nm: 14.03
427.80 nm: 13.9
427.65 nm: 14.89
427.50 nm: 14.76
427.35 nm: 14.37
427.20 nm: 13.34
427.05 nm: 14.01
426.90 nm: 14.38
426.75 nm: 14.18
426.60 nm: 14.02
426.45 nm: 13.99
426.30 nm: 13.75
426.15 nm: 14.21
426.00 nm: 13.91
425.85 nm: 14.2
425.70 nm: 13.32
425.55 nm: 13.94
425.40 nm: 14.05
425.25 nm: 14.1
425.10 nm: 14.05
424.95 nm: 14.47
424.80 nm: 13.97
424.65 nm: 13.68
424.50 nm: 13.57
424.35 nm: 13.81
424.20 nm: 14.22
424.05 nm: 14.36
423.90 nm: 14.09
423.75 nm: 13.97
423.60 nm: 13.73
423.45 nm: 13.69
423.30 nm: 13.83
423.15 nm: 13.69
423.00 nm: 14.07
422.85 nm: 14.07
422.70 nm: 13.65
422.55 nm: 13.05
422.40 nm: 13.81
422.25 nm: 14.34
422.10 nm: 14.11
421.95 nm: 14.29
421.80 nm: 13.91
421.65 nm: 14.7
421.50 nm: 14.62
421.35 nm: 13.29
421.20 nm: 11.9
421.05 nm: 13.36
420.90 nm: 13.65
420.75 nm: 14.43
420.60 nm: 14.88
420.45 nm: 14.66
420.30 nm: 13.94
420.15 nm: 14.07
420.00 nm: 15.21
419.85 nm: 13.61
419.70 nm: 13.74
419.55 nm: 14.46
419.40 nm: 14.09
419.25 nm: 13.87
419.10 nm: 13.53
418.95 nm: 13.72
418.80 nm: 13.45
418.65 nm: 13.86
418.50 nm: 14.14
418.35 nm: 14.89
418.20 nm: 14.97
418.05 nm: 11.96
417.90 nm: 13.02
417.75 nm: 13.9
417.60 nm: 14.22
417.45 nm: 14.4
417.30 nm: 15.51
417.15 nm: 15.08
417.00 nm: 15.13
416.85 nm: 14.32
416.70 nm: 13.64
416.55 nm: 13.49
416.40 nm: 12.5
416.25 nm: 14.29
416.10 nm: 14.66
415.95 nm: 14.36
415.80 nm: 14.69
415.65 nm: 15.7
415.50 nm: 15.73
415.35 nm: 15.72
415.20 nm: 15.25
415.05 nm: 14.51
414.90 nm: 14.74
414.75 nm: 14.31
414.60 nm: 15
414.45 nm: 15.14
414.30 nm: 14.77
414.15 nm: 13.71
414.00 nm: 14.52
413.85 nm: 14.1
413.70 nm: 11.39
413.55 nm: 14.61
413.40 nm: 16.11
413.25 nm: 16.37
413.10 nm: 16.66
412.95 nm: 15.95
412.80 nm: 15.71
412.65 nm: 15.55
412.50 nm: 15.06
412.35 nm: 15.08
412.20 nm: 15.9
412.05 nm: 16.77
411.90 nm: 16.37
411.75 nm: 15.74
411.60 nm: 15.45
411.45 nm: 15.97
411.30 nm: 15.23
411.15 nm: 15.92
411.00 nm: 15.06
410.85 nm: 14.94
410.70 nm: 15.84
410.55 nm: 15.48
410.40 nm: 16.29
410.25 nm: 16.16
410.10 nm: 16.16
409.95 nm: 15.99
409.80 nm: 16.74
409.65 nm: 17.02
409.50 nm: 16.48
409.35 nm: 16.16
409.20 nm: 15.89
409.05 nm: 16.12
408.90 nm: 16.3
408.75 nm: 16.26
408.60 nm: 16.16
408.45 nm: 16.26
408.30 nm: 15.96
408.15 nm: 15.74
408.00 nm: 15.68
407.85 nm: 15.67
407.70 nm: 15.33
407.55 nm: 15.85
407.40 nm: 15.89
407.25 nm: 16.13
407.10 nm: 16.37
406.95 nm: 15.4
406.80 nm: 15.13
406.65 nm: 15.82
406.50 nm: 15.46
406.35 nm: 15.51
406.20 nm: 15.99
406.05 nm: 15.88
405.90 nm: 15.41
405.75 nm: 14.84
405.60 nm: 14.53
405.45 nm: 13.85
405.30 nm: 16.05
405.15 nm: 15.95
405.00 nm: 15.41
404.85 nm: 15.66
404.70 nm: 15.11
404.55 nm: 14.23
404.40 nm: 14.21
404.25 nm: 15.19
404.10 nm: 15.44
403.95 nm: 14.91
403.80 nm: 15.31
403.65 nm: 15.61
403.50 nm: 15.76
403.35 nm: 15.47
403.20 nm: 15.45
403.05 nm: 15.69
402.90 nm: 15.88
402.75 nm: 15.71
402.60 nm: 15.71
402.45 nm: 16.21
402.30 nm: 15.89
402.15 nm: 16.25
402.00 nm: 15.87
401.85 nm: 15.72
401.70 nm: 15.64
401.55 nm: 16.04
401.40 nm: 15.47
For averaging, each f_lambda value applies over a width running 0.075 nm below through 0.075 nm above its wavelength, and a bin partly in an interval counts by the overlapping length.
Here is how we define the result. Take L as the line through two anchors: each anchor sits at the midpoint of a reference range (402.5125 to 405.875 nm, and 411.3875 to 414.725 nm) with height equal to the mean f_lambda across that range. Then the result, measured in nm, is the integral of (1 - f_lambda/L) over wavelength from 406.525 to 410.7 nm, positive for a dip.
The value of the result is -0.20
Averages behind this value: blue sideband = 15.3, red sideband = 15.3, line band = 16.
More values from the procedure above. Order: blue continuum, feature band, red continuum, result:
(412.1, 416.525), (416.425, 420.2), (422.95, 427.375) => 0.12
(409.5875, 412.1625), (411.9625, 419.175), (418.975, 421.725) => 0.17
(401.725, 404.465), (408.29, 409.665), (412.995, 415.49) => -0.10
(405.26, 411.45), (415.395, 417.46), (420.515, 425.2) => 0.03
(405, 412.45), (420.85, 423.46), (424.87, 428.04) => 0.13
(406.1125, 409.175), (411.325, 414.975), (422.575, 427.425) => 0.01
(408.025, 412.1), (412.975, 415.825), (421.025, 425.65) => 0.07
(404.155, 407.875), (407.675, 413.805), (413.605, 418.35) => -0.37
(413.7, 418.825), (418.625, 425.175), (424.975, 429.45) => 0.17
